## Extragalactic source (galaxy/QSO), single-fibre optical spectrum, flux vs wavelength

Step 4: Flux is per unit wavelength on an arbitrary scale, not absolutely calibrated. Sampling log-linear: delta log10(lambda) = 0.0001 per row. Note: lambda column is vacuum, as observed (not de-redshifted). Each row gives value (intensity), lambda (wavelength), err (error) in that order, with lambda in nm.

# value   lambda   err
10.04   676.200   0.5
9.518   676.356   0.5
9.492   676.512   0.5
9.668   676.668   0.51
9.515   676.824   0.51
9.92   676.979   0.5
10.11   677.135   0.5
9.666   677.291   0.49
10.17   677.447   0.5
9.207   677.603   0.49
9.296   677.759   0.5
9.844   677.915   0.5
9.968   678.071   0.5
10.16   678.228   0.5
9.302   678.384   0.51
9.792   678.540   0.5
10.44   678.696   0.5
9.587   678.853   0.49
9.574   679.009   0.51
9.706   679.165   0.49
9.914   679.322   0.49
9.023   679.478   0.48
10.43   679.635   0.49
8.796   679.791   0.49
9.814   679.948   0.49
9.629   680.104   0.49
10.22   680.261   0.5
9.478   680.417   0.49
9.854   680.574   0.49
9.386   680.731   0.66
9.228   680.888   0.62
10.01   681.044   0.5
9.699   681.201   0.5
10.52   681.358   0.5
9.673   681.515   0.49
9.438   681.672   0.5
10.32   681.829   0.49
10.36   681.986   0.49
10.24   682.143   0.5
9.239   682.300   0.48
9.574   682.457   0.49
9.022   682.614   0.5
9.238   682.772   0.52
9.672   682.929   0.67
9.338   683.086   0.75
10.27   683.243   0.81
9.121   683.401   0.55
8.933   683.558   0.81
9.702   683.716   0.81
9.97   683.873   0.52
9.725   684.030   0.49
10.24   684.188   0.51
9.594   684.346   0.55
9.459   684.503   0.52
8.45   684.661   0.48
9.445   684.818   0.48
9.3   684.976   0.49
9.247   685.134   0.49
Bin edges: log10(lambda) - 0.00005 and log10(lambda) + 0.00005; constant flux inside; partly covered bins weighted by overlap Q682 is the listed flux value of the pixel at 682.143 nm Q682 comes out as 10.24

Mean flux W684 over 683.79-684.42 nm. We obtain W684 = 9.88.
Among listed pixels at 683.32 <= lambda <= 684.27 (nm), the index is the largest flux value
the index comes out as 10.24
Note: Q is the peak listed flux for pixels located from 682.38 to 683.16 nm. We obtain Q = 9.672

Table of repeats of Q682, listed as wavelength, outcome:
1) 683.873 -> 9.97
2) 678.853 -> 9.587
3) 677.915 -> 9.844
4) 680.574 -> 9.854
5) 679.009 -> 9.574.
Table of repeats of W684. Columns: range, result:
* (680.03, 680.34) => 9.94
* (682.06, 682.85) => 9.46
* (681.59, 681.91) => 9.88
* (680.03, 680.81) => 9.71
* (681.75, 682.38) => 10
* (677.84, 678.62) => 9.81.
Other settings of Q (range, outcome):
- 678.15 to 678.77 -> 10.44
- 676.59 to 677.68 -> 10.17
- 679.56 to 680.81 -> 10.43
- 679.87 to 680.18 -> 9.814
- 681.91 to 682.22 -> 10.36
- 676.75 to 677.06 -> 9.92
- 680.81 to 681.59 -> 10.52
